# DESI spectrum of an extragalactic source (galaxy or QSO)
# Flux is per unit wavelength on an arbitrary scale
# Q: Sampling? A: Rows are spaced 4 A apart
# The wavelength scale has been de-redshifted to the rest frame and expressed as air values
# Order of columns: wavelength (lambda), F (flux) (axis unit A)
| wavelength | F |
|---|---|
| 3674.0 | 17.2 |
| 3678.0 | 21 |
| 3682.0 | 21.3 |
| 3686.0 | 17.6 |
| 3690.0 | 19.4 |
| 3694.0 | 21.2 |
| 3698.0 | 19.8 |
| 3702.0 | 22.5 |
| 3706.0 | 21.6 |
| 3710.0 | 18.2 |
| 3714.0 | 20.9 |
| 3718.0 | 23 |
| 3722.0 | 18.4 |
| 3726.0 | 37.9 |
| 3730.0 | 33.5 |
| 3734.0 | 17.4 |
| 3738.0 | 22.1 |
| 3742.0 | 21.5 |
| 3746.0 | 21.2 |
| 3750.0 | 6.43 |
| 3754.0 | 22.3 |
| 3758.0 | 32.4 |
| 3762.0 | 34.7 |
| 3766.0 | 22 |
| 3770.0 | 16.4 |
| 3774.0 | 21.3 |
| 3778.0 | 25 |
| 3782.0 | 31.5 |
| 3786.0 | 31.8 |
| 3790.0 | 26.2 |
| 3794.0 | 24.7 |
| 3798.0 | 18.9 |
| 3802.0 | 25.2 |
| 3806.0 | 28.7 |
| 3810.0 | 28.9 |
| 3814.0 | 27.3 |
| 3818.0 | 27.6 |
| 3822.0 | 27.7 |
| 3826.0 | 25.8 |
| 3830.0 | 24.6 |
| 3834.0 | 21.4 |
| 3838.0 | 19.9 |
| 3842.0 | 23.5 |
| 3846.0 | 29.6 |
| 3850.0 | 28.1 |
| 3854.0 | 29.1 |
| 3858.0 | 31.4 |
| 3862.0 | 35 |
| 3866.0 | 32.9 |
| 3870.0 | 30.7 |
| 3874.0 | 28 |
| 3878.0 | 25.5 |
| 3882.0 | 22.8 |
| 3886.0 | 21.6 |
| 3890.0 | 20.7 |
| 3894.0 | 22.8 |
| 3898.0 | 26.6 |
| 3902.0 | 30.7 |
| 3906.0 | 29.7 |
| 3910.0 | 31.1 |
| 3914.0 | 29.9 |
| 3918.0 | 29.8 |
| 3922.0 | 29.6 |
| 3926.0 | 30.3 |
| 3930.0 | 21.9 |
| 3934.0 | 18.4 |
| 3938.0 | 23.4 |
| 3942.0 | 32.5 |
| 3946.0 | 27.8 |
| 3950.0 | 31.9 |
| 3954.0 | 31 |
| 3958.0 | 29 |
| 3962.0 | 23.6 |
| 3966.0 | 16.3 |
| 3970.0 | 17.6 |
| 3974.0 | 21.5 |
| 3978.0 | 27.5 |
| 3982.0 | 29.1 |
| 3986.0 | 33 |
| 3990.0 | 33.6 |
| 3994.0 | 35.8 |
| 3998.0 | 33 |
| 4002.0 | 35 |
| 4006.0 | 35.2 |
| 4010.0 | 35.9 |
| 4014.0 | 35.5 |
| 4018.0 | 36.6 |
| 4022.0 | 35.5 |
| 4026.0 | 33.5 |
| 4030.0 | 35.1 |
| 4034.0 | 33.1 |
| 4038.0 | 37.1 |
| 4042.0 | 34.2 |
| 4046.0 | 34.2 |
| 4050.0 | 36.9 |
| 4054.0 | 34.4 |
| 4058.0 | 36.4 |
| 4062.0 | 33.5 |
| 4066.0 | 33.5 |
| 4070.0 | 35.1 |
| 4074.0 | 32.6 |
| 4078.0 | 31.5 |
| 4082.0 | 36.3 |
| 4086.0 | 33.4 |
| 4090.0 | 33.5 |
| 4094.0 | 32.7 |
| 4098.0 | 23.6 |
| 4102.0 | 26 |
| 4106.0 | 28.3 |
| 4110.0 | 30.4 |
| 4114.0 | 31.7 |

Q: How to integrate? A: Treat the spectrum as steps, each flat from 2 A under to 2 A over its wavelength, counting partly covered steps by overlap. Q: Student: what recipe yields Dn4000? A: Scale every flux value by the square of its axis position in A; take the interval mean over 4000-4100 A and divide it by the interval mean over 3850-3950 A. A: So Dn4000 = 1.33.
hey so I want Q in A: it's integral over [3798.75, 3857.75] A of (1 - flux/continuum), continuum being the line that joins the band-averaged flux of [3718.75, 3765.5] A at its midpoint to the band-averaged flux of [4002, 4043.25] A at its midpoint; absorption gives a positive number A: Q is 2.9 A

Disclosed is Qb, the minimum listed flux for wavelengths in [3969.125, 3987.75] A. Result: 17.6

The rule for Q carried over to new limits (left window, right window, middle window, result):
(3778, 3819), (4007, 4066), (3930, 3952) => 3.8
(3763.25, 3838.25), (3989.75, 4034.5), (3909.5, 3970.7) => 9.6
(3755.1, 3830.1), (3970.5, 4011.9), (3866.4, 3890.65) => 2.4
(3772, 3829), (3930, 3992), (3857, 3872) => -3.5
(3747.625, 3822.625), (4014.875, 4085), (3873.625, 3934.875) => 6.5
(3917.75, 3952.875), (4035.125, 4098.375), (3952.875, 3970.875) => 3.2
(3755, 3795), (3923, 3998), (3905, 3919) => -1.7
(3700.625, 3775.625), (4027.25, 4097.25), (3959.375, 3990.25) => 6.2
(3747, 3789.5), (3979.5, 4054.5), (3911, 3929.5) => 0.8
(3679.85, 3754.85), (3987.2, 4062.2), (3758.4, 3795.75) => -3.5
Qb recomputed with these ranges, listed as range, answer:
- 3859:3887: 21.6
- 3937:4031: 16.3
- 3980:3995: 29.1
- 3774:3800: 18.9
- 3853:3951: 18.4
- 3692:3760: 6.43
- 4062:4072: 33.5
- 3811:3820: 27.3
